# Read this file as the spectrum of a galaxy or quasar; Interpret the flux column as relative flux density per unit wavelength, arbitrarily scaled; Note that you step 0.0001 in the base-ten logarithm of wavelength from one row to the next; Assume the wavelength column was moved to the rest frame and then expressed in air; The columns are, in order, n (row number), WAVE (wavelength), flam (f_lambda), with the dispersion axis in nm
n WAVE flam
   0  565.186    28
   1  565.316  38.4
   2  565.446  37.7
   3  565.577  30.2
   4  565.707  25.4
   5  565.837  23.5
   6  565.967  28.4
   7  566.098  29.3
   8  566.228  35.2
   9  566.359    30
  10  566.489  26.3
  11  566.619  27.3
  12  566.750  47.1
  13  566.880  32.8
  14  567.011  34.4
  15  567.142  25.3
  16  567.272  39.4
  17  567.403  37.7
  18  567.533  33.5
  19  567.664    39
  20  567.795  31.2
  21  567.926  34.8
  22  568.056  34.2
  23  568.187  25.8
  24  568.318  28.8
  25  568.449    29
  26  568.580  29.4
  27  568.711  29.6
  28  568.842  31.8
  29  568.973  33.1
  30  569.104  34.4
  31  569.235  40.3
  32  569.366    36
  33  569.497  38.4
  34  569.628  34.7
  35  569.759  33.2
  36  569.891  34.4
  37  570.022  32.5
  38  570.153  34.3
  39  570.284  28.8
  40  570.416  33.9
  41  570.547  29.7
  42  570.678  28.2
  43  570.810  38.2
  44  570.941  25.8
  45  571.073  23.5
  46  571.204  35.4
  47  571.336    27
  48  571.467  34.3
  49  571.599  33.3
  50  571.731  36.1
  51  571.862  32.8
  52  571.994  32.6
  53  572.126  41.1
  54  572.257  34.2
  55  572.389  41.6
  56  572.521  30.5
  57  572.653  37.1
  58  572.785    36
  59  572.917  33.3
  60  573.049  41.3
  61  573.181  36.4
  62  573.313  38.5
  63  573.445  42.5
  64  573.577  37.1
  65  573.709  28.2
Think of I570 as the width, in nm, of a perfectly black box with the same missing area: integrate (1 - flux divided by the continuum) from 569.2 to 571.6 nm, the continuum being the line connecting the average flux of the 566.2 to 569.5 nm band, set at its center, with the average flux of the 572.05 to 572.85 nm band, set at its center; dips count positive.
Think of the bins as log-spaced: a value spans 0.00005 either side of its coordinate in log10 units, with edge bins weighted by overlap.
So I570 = 0.167 nm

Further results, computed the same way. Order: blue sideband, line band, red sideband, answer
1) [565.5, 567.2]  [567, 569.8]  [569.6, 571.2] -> -0.21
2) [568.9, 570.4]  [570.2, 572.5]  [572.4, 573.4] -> 0.19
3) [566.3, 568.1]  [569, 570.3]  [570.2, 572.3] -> -0.08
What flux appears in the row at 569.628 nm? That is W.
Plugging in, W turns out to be 34.7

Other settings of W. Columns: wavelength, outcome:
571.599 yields 33.3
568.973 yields 33.1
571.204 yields 35.4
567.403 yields 37.7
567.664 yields 39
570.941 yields 25.8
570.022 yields 32.5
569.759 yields 33.2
